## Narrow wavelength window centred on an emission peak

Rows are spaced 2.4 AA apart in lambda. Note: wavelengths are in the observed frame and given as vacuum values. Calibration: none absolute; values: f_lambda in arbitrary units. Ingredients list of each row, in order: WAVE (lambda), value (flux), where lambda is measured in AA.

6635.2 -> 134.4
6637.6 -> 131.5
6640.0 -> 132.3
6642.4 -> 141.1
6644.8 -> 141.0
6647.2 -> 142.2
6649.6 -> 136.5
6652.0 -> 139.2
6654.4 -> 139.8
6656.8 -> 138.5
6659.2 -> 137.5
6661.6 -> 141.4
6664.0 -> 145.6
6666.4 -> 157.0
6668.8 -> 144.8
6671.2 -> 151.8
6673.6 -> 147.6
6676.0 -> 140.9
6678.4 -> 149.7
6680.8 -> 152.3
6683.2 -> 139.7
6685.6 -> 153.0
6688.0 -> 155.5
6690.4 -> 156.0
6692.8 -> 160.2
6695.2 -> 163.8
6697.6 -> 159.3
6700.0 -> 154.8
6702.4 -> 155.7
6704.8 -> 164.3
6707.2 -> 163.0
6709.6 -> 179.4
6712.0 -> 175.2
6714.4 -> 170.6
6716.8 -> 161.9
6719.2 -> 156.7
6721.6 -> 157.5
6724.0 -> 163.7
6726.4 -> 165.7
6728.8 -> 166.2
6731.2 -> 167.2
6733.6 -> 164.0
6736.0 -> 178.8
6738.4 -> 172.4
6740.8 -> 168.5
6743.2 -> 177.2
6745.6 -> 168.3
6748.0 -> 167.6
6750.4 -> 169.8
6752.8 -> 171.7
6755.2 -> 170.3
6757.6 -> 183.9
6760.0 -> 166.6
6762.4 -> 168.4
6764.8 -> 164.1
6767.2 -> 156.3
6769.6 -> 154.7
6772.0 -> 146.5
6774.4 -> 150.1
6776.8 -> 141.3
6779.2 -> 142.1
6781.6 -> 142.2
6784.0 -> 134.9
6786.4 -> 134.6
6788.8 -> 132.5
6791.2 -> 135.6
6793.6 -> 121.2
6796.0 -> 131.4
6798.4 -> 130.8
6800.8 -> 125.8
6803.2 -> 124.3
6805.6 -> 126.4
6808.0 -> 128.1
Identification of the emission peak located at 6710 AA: H-beta 4861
